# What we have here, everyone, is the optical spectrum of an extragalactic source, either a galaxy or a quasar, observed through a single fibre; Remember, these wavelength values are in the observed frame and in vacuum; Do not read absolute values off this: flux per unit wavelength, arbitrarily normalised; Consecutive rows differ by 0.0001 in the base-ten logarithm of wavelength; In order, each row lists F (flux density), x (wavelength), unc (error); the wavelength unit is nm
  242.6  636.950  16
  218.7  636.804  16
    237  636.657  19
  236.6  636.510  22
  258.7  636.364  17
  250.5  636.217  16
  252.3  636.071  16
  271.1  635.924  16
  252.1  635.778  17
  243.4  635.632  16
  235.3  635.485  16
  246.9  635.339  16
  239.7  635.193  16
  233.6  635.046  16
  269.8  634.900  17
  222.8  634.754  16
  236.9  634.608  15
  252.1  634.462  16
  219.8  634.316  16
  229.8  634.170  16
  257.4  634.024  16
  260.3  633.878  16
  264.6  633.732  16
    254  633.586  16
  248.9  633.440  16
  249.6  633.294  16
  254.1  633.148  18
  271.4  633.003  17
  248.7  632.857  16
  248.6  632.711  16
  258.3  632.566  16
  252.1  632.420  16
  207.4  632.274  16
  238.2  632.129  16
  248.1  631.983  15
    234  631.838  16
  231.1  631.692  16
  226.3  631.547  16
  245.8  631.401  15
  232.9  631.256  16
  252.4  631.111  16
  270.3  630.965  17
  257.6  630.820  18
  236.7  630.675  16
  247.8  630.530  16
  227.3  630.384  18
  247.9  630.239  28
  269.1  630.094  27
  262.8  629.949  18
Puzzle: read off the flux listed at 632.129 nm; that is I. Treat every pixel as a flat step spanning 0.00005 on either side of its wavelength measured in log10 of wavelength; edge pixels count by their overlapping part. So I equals 238.2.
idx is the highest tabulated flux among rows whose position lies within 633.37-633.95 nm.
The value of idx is 264.6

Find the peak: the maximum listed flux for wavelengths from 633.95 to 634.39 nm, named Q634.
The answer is 257.4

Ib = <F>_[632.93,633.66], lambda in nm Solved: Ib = 256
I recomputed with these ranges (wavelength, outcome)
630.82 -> 257.6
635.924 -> 271.1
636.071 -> 252.3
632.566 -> 258.3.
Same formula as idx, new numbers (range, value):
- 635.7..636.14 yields 271.1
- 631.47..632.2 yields 248.1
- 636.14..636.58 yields 258.7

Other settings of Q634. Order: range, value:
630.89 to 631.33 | 270.3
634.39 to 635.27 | 269.8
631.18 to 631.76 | 245.8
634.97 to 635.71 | 246.9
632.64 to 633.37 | 271.4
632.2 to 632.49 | 252.1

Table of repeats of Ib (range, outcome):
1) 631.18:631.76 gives 234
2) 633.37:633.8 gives 256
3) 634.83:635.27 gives 247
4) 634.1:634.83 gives 233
